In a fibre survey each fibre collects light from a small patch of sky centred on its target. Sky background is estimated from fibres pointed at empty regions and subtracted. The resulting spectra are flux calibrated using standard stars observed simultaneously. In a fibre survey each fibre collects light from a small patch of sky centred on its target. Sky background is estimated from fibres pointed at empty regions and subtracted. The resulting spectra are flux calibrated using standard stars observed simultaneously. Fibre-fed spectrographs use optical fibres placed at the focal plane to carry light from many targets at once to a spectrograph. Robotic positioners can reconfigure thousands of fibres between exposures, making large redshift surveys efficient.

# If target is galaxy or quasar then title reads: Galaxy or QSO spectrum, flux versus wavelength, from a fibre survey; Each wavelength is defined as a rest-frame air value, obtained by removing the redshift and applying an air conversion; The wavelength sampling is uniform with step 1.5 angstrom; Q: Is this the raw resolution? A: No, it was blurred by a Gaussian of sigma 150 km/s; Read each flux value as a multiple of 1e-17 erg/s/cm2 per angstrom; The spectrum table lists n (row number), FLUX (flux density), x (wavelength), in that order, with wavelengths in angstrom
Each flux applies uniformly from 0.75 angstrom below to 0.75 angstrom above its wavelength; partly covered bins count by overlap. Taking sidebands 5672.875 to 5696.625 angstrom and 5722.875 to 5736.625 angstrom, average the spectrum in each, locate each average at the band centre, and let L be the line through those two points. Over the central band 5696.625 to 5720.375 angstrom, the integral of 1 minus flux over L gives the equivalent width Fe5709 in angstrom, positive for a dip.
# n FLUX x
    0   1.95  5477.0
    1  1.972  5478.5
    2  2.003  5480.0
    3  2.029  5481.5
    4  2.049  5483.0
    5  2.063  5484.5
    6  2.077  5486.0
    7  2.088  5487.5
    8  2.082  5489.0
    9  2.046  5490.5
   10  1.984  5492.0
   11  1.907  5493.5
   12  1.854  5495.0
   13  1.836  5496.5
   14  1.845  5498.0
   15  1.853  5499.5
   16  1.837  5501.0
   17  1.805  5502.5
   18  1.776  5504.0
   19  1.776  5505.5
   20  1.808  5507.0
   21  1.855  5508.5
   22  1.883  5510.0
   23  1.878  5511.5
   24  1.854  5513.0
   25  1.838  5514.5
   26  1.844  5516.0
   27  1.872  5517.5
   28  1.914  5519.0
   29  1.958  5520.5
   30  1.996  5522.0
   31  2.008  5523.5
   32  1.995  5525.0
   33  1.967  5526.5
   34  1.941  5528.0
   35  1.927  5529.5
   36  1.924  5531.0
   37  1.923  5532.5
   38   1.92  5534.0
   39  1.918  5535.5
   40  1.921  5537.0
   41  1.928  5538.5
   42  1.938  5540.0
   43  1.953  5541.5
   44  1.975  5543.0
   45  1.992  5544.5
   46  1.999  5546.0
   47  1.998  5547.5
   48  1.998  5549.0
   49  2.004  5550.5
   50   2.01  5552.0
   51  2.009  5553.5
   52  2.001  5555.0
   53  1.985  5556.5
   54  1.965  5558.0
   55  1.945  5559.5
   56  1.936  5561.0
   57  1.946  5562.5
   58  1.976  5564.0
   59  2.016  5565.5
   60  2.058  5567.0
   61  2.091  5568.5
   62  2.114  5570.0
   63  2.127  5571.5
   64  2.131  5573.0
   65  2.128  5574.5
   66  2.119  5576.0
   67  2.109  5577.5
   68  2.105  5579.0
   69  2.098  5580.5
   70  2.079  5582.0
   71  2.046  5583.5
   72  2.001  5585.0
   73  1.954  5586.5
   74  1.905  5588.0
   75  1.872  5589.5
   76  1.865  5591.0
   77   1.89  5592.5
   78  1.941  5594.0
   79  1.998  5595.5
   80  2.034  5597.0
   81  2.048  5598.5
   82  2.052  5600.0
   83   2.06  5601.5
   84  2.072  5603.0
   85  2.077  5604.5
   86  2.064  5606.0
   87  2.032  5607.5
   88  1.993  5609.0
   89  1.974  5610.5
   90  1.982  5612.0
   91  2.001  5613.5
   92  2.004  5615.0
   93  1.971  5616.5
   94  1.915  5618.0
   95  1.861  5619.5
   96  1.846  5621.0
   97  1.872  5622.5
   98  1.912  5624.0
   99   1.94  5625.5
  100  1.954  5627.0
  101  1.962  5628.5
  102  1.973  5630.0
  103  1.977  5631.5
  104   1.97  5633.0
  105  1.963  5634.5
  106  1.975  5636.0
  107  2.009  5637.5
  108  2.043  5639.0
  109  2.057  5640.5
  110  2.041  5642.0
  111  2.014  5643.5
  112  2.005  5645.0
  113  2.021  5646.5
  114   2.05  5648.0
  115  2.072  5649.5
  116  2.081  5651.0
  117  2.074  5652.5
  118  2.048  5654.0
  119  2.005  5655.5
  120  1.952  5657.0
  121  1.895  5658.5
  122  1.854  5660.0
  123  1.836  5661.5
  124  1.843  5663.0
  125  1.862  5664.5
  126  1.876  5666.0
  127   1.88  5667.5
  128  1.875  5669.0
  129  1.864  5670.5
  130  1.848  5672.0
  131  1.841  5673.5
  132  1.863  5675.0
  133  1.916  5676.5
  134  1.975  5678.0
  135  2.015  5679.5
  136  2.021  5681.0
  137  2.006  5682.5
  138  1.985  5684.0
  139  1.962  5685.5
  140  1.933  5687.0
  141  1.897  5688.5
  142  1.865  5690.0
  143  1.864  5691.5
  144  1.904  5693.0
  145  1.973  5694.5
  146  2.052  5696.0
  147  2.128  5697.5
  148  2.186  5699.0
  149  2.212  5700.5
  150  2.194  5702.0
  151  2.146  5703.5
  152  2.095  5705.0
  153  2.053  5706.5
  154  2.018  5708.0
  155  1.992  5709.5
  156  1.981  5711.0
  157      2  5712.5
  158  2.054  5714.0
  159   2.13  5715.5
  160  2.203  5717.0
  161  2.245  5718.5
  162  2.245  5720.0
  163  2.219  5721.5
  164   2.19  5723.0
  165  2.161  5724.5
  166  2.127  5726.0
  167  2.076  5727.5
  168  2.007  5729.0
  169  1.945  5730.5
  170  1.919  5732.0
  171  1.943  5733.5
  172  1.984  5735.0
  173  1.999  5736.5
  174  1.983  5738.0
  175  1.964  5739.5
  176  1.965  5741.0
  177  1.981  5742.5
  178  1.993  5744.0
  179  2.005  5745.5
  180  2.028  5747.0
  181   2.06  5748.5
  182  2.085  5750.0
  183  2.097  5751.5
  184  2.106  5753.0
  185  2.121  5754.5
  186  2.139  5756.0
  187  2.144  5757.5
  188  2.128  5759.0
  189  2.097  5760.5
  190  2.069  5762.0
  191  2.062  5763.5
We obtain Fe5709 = -1.5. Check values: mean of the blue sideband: 1.94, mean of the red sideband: 2.03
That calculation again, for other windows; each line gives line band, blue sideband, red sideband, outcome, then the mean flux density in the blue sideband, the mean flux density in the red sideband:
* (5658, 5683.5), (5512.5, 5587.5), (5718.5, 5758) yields 1.7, 1.99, 2.06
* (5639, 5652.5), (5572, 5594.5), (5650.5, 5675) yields -0.8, 2.02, 1.91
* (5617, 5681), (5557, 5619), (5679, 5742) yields 2.5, 2.02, 2.04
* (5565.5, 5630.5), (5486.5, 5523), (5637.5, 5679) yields -2.6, 1.89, 1.95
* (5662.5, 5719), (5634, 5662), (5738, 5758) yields 0.8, 2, 2.05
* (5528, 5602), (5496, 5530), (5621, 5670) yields -3.3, 1.88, 1.96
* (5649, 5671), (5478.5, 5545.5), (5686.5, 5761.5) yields 0.9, 1.93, 2.06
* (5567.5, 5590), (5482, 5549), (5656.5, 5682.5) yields -1.7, 1.93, 1.9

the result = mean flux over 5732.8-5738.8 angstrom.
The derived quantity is 1.98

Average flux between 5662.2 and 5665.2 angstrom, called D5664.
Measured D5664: 1.85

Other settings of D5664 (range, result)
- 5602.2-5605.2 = 2.07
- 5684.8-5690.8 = 1.91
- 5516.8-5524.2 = 1.95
